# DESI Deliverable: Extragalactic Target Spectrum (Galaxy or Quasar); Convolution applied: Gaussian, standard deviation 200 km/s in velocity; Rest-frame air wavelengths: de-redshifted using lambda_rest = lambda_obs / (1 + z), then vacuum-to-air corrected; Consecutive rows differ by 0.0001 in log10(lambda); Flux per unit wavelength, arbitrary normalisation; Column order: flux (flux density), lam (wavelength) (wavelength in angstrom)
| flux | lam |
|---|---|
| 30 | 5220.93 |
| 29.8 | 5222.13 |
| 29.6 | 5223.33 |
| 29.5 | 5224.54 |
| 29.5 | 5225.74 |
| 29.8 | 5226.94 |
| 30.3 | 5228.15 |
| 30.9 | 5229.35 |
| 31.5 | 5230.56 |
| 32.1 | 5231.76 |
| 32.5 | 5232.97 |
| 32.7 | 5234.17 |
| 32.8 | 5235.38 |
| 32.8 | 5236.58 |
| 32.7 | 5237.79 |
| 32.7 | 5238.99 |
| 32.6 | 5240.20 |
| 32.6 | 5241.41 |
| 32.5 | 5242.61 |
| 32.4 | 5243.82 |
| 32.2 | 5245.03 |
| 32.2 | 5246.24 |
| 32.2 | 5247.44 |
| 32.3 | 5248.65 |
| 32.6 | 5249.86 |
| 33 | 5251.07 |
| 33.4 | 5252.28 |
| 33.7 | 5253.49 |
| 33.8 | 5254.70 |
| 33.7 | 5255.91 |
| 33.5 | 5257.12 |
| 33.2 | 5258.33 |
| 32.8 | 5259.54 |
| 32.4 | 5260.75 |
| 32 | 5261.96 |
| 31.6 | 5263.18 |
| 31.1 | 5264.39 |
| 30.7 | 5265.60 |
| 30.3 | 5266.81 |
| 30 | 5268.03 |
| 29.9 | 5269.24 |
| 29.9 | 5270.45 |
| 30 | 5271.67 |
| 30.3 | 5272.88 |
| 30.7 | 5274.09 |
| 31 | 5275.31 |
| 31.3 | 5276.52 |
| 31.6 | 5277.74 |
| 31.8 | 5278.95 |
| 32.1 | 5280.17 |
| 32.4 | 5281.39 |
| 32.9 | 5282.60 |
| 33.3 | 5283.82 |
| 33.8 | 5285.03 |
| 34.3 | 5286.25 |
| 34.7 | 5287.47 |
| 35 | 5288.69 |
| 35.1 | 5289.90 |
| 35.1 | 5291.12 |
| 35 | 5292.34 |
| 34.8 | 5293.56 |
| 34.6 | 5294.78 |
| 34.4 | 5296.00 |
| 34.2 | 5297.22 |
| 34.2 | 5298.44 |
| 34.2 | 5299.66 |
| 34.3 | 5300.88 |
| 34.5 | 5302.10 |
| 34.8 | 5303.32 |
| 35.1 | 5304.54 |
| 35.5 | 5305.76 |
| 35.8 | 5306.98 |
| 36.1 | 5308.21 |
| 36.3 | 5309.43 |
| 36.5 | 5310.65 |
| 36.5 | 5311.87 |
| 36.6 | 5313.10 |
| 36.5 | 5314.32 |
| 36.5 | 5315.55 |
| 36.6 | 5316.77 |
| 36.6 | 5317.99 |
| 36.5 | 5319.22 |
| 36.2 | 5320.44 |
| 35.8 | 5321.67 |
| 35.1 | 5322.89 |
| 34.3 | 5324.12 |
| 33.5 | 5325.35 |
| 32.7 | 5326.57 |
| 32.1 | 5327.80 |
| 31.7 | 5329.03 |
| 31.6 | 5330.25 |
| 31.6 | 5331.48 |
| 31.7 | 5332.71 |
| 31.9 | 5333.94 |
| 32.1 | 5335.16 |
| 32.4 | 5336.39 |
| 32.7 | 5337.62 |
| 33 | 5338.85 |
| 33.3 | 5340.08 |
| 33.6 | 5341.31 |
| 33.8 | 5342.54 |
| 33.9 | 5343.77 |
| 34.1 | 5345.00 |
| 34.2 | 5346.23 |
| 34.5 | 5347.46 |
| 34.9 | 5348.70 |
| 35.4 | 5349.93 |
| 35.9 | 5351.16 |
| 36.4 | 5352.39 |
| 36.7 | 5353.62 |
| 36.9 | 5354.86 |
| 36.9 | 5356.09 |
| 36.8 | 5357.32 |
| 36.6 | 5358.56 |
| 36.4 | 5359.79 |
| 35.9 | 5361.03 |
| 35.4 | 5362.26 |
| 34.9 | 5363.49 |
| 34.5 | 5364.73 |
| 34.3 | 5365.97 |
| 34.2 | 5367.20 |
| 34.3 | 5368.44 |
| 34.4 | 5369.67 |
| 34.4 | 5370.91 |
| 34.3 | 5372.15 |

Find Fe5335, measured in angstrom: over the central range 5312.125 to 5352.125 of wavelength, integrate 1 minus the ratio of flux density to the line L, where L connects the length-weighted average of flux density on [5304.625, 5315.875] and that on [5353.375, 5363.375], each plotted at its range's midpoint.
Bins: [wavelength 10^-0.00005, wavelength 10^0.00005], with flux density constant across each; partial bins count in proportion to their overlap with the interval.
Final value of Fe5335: 2.34 angstrom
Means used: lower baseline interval 36.2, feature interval 34.1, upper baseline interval 36.4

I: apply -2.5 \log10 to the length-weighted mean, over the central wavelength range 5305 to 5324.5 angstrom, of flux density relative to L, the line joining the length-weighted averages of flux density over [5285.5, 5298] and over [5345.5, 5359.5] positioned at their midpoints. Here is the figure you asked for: -0.029 mag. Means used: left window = 34.7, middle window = 36.1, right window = 35.9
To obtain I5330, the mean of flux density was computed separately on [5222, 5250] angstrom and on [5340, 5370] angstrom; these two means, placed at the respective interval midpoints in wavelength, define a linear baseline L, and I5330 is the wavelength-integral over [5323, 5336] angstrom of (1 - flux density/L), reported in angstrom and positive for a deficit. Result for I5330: 0.8 angstrom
